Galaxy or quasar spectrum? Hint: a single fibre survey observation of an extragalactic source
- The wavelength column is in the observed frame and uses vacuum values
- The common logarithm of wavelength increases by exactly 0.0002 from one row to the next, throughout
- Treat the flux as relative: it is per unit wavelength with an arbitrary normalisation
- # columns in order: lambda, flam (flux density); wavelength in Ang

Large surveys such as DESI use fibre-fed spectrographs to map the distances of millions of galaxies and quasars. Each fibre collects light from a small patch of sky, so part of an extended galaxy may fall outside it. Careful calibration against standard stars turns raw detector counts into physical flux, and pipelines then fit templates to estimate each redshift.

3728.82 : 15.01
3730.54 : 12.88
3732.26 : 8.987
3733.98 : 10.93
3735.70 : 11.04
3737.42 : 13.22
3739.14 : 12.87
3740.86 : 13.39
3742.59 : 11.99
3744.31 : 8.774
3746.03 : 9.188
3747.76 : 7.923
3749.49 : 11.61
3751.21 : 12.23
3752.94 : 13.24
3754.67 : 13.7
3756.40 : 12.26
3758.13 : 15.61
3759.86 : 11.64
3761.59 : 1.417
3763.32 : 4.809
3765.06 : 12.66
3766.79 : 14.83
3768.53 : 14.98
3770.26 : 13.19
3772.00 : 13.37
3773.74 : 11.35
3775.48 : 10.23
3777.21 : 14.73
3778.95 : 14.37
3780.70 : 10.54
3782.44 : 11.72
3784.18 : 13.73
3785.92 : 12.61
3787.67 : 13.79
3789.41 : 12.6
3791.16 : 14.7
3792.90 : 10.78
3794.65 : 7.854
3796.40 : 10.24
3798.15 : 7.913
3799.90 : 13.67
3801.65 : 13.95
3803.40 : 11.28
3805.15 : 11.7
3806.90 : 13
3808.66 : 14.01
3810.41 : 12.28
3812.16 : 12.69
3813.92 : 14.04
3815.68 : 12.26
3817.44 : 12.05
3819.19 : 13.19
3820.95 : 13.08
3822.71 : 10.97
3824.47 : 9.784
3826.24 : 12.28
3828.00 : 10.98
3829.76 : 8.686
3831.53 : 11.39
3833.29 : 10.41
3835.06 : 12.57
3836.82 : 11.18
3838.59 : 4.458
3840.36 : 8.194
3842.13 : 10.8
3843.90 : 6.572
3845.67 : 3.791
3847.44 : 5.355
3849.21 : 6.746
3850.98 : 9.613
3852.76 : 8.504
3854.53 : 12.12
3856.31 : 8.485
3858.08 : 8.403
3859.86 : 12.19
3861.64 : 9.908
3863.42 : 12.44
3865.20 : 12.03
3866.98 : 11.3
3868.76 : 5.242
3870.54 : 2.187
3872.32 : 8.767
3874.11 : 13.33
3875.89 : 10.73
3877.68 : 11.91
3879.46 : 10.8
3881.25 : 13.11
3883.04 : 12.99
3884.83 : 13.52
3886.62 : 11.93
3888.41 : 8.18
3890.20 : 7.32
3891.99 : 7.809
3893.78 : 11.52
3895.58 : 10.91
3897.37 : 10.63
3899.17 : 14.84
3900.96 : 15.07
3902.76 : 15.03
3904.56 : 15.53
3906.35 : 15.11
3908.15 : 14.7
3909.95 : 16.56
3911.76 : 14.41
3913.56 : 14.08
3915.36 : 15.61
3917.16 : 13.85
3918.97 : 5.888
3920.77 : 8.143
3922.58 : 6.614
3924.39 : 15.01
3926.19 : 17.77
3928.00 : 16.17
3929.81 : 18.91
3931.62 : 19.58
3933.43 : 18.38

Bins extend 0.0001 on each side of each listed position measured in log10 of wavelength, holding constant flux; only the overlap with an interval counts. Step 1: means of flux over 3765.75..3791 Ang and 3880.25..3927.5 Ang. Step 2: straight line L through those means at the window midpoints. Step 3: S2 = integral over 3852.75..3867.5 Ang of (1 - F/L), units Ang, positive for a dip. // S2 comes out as 2.4 Ang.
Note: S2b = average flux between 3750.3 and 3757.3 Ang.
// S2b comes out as 12.9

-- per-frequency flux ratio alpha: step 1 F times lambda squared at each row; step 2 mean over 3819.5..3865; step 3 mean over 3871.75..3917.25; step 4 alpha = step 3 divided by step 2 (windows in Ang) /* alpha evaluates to 1.35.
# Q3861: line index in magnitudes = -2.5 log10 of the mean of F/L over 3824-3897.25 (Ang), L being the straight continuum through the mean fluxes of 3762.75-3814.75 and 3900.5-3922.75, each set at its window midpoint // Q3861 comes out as 0.30 mag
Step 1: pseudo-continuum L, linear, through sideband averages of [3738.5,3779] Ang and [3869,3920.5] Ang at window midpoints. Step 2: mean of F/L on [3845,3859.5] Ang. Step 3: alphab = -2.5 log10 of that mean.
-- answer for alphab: 0.409 mag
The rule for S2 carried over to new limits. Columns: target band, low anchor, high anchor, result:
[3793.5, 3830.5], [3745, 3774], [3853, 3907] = -1.51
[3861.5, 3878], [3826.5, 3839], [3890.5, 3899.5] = 1.25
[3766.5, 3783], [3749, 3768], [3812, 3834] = -2.13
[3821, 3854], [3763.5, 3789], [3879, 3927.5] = 9.15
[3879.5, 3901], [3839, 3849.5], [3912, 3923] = -4.13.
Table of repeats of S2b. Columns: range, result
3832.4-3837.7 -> 11.4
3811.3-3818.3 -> 12.7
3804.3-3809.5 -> 12.9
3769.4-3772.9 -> 13.2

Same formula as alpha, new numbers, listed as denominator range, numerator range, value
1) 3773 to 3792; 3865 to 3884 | 0.84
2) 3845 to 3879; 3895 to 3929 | 1.51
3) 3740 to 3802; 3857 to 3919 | 1.07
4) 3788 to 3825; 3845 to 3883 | 0.81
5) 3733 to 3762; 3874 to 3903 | 1.10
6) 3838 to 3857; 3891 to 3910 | 1.76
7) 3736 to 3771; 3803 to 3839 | 1.05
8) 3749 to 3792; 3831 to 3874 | 0.76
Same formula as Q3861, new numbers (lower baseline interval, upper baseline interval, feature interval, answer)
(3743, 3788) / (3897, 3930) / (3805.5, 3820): -0.045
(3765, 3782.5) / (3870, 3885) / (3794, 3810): 0.073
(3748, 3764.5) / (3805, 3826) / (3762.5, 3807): -0.055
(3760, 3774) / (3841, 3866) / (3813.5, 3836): -0.201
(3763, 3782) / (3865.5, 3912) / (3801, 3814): -0.048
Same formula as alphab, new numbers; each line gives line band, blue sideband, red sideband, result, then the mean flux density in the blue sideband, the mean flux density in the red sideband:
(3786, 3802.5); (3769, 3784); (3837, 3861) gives -0.02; 12.6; 8.21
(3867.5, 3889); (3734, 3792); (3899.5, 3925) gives 0.25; 11.9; 13.3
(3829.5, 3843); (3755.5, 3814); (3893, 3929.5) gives 0.28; 12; 13.5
